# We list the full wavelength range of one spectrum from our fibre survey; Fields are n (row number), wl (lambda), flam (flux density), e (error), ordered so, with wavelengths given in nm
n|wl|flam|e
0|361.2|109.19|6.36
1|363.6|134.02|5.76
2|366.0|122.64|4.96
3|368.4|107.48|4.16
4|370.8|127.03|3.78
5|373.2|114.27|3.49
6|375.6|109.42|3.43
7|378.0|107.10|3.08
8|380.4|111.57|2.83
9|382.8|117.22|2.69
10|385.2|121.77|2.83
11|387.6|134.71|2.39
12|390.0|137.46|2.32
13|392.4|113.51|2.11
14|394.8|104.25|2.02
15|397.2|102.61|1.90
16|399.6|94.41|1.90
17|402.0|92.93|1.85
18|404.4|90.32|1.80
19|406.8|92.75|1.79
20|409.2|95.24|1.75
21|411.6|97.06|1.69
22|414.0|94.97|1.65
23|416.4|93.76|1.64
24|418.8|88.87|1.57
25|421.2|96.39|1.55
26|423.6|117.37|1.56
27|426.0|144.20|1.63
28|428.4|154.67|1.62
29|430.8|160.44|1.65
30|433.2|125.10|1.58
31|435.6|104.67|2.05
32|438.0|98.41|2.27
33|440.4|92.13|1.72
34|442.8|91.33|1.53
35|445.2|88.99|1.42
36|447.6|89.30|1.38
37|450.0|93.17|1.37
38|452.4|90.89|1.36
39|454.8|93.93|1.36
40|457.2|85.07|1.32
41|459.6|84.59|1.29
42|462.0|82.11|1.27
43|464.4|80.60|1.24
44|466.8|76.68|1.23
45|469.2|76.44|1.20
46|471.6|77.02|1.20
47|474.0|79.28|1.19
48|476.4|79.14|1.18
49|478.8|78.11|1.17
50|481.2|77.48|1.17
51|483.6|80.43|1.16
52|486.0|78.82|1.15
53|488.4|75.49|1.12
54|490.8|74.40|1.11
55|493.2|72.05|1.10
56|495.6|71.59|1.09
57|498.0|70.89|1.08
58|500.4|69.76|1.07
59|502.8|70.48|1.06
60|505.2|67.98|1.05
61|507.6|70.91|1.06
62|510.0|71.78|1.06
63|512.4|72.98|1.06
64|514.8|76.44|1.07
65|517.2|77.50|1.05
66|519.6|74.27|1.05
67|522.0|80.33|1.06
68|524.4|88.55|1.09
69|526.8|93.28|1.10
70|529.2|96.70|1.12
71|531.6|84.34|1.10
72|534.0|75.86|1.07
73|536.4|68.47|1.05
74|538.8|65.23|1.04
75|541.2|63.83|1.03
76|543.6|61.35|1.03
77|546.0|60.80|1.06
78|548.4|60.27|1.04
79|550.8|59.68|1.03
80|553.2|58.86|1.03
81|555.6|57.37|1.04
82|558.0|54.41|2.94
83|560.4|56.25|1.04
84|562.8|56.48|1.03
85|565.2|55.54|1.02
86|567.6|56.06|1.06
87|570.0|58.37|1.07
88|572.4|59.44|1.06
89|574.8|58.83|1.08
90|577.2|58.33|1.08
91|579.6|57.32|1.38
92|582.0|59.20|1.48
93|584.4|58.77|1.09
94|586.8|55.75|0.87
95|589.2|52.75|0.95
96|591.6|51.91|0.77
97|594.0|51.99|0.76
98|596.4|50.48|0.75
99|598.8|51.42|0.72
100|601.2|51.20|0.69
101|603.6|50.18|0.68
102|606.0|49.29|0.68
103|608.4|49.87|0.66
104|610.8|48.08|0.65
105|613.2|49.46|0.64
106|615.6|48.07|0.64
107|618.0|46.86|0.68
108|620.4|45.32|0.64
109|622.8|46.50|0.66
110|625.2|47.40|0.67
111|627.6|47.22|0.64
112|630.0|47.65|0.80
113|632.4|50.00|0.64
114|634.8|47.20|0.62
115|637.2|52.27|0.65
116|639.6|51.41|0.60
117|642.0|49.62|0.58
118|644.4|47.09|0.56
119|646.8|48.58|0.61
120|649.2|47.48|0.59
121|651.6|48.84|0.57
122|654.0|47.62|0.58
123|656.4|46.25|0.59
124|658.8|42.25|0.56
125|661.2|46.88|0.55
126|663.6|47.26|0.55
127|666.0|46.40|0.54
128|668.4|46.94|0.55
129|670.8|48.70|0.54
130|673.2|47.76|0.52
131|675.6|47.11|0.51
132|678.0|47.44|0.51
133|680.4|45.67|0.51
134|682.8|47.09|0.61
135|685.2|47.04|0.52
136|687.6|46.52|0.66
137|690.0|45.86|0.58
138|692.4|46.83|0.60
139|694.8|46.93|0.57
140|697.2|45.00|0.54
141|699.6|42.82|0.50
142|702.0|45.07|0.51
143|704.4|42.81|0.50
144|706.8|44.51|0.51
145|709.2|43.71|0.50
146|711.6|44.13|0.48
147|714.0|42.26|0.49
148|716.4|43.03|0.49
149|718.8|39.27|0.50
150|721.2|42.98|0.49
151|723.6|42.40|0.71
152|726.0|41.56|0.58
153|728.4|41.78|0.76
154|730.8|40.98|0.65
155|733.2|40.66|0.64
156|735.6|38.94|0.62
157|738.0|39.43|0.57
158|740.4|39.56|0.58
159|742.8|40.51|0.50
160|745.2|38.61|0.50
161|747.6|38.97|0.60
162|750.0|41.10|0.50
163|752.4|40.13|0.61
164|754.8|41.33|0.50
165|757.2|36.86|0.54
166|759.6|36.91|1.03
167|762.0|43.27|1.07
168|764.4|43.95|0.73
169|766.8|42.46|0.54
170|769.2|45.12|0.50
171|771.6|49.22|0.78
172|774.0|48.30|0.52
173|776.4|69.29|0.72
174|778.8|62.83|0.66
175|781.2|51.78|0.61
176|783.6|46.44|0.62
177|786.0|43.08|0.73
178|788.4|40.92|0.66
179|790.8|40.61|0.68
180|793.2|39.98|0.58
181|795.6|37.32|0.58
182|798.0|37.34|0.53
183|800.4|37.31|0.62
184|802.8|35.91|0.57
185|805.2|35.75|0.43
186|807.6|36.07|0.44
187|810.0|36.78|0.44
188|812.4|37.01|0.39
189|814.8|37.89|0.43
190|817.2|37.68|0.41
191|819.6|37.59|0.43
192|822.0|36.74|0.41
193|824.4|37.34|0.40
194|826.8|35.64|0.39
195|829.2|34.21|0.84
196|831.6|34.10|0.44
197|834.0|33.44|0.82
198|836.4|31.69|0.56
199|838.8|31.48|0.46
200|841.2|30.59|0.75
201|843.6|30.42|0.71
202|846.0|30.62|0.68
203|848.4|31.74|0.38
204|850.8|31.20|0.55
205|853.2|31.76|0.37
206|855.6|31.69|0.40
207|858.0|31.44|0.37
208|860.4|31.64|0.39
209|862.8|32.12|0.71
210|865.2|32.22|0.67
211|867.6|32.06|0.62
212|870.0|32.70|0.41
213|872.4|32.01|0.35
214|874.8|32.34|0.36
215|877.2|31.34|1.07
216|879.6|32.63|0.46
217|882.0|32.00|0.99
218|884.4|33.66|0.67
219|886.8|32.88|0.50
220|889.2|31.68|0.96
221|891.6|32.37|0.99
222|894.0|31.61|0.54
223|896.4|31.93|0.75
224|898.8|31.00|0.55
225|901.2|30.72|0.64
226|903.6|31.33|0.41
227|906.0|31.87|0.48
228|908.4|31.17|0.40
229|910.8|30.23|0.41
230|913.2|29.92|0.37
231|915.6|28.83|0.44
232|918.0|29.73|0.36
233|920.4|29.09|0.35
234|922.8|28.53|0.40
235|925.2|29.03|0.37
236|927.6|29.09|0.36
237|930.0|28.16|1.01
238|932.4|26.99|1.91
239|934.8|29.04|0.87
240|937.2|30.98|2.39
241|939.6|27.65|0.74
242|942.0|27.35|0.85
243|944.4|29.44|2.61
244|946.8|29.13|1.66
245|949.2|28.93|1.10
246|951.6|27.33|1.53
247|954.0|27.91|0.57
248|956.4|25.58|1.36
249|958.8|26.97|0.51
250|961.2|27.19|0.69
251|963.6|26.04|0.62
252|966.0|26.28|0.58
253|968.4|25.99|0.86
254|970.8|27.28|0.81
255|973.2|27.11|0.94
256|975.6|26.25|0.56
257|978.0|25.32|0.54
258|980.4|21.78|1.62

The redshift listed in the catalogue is 1.78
